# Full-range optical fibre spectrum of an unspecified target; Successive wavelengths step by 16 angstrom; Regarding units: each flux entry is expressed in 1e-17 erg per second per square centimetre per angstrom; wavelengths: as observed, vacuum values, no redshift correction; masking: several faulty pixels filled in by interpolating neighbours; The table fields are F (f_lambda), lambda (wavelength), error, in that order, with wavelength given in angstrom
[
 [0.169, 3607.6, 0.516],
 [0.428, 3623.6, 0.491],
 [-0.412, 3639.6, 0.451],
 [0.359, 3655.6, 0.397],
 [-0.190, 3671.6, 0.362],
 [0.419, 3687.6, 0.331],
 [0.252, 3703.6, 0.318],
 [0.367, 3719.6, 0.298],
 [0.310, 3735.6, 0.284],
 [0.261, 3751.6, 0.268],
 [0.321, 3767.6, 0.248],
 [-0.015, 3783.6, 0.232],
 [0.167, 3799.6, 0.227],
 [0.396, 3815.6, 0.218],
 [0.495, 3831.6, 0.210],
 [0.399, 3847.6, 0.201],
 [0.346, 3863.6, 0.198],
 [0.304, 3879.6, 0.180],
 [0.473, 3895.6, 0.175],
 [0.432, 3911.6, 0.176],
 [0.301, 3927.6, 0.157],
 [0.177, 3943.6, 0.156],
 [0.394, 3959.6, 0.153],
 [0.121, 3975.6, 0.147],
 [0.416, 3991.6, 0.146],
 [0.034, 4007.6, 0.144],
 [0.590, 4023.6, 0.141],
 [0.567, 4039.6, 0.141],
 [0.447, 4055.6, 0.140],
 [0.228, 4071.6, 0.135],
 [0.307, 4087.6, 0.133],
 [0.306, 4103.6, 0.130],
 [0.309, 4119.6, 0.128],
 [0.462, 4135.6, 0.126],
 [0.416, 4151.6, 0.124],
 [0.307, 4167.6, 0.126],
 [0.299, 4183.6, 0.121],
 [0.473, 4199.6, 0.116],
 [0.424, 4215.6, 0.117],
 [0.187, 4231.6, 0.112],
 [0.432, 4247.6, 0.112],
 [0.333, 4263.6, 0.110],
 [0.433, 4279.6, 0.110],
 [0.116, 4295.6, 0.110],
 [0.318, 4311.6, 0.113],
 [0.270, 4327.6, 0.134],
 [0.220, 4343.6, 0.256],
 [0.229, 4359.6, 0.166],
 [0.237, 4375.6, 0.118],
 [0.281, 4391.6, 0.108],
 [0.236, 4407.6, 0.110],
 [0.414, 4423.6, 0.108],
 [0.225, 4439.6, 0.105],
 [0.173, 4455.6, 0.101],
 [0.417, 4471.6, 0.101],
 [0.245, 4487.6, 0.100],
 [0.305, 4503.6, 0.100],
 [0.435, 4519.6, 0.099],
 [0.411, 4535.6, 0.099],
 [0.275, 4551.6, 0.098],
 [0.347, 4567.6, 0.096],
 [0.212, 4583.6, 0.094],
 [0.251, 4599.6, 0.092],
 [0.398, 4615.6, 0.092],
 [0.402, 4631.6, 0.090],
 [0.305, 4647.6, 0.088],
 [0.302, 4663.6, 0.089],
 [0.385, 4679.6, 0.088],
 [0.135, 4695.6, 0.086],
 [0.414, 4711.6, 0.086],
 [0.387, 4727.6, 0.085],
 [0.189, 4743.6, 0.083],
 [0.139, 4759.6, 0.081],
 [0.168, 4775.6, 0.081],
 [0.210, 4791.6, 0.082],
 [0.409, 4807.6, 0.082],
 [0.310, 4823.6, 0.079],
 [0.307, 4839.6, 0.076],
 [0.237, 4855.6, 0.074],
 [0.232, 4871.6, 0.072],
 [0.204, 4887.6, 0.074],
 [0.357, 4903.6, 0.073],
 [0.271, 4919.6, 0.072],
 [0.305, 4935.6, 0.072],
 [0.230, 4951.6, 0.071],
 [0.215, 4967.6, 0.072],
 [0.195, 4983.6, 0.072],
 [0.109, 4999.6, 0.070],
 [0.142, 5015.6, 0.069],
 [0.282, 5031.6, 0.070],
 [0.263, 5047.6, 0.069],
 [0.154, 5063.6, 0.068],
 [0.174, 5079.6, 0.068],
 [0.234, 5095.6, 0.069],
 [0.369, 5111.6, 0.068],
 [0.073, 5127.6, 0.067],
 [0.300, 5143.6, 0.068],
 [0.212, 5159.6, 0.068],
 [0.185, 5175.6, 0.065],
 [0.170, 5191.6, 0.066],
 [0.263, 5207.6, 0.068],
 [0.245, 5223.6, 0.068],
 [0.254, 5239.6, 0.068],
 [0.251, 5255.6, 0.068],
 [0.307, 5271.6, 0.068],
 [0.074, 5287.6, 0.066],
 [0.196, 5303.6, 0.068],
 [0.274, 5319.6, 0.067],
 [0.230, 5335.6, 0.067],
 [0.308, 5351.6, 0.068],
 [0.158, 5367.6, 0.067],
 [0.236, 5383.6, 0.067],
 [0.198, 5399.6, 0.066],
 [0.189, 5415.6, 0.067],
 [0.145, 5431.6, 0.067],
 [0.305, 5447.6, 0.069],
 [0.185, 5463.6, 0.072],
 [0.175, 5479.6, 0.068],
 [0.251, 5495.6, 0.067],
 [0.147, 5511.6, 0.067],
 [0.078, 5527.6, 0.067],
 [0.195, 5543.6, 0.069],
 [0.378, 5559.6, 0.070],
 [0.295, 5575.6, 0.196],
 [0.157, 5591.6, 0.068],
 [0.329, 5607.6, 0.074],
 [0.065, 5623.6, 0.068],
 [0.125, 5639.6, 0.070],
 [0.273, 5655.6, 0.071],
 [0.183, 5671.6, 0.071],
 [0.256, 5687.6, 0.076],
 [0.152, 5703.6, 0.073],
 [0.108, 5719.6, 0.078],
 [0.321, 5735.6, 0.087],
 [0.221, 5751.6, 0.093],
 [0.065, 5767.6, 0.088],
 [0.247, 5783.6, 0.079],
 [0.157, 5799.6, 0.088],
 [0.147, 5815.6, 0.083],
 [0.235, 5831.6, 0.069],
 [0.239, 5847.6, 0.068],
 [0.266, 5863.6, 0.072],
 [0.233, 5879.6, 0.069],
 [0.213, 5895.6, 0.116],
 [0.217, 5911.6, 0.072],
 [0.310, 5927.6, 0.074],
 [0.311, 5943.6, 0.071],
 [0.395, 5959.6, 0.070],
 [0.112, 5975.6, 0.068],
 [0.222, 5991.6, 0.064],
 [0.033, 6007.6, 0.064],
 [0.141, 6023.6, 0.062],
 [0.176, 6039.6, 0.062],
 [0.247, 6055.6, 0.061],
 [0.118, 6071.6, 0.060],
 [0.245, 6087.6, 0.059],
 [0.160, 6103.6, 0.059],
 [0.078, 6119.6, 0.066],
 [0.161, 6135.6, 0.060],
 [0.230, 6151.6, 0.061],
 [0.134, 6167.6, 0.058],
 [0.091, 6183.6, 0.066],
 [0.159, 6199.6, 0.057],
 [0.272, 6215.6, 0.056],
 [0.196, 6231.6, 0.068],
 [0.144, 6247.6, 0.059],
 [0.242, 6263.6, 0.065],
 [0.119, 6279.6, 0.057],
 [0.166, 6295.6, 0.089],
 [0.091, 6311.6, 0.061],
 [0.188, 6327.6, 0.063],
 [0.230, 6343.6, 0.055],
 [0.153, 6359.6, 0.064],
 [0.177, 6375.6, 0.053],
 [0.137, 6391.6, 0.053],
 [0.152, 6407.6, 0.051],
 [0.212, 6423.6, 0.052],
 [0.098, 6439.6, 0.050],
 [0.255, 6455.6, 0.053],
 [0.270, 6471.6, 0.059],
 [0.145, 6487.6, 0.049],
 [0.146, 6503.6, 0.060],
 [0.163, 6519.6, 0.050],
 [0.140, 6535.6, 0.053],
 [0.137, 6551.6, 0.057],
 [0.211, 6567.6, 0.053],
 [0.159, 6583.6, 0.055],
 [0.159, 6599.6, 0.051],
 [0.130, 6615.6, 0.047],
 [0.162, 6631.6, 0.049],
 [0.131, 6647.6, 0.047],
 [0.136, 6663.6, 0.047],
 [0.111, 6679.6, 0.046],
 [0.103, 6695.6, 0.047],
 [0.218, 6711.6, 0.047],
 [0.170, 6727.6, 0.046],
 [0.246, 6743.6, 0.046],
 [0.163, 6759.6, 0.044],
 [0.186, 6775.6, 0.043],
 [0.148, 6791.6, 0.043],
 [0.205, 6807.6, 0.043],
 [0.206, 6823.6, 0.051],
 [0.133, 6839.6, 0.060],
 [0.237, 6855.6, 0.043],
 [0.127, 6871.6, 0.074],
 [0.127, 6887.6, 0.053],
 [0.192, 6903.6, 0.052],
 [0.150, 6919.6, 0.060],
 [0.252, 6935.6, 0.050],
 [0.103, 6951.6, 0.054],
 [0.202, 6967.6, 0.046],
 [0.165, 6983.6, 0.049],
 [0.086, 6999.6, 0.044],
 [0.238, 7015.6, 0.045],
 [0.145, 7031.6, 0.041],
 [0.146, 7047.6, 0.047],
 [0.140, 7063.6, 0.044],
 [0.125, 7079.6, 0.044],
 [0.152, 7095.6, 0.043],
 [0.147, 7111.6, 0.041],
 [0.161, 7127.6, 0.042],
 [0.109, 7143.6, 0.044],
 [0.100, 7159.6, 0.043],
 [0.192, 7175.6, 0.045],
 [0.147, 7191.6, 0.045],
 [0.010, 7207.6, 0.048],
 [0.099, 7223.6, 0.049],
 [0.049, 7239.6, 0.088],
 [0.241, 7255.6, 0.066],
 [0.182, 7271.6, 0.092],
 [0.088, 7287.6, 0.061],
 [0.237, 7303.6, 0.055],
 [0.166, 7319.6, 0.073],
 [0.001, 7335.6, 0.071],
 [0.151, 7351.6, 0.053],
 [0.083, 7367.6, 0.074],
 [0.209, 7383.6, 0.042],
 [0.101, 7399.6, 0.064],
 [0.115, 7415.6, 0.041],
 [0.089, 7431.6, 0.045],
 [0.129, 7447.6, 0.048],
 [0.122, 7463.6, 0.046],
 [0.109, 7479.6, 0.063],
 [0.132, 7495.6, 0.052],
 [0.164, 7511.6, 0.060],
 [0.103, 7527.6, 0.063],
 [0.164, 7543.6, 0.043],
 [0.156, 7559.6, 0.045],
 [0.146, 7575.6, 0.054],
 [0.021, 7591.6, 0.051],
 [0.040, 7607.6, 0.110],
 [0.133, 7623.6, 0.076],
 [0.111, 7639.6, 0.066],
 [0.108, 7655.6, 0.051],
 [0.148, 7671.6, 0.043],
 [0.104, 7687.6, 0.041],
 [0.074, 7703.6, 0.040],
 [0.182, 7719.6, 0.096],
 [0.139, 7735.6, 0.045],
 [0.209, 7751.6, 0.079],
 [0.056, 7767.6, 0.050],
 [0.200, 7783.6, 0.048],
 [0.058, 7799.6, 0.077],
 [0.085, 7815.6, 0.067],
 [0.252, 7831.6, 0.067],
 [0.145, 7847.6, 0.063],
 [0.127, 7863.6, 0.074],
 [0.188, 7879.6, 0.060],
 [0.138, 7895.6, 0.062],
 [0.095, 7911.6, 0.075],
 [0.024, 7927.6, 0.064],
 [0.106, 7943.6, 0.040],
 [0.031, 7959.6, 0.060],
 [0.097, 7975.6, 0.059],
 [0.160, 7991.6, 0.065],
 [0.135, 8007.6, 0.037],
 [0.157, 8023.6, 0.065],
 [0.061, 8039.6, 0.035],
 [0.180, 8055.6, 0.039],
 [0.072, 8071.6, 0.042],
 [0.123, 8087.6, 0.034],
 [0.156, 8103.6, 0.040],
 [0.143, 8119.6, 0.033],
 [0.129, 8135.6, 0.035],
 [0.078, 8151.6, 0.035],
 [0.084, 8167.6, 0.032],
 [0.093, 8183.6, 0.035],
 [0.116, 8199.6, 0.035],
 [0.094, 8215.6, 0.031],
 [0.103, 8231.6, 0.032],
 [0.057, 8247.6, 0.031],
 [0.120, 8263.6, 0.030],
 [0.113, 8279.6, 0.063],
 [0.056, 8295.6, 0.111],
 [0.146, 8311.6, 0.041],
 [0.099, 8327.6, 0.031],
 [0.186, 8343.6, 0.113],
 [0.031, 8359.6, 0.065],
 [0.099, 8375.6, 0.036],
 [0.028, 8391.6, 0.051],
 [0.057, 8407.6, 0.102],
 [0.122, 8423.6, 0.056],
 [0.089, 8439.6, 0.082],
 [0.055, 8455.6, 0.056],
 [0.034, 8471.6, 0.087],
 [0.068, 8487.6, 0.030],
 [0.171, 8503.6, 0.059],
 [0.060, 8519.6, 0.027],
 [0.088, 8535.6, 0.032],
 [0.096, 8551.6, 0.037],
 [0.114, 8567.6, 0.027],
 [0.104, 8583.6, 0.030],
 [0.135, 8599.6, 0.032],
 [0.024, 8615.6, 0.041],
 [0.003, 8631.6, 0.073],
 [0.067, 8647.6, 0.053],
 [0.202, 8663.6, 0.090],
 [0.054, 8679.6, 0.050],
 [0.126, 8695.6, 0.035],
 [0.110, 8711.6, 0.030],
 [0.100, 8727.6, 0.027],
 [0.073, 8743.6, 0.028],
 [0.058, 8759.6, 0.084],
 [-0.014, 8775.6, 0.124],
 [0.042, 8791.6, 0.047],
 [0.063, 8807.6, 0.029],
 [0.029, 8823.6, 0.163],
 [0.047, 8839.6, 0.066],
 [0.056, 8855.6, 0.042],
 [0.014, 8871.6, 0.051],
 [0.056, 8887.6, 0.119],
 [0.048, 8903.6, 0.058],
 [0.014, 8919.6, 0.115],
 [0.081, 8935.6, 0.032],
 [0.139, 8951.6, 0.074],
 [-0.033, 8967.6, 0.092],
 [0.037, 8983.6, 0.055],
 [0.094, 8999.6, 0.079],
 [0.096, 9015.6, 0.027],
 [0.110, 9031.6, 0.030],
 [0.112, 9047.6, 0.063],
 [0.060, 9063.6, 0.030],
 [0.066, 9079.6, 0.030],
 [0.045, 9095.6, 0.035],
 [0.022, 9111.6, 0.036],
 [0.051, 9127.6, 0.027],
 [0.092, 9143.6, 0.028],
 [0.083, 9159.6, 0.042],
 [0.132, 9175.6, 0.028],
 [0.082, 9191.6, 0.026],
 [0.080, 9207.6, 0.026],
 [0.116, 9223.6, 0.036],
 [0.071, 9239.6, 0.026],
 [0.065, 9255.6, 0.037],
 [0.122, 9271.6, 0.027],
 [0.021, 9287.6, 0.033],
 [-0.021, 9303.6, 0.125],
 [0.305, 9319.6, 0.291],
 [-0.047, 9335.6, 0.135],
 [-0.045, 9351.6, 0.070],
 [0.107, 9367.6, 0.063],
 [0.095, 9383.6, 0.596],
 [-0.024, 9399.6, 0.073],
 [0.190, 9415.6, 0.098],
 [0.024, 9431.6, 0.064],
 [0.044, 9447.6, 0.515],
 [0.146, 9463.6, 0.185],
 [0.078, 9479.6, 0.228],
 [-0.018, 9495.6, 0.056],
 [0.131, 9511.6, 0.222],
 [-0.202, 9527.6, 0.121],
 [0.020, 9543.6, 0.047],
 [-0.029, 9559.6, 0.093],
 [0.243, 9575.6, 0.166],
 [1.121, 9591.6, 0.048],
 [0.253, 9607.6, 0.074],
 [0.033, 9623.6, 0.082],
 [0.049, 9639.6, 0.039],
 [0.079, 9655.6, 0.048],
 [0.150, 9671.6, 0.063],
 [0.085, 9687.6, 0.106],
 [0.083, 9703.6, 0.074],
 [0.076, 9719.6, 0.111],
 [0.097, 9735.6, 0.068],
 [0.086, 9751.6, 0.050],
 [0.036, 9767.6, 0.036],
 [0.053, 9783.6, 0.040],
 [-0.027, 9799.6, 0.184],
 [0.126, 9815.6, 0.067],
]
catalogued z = 1.57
